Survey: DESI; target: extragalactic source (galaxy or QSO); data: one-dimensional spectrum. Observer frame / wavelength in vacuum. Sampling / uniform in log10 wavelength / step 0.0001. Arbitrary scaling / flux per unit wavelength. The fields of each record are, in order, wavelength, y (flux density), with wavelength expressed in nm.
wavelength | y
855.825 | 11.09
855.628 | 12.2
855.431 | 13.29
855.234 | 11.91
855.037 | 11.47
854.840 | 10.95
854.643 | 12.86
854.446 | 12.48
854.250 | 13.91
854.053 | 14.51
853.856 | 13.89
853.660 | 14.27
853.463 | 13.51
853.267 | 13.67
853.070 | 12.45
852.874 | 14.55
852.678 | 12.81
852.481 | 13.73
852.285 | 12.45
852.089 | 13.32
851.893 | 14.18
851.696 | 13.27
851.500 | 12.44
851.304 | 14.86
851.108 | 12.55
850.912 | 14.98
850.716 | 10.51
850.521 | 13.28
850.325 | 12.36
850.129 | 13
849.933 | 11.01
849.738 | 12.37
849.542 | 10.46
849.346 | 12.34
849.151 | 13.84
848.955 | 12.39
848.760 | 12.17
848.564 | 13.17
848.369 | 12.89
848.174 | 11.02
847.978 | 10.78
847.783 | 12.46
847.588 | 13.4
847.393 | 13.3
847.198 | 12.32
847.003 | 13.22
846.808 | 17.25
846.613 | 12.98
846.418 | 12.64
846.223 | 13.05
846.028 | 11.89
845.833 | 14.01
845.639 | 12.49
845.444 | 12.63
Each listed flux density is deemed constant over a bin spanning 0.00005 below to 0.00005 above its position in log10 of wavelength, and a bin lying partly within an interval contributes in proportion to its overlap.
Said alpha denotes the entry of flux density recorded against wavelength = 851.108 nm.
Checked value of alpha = 12.55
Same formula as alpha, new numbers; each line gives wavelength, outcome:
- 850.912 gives 14.98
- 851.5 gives 12.44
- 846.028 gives 11.89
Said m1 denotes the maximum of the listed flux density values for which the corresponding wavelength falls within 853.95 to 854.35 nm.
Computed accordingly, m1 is 14.51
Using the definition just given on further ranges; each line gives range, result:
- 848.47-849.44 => 13.84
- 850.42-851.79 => 14.98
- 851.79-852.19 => 14.18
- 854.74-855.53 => 13.29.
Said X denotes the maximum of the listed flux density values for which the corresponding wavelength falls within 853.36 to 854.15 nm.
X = 14.51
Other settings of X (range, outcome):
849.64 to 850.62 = 13.28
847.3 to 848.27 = 13.4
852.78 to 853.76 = 14.55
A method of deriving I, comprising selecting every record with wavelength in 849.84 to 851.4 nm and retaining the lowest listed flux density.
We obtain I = 10.51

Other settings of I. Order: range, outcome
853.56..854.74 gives 12.48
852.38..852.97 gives 12.81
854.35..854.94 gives 10.95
